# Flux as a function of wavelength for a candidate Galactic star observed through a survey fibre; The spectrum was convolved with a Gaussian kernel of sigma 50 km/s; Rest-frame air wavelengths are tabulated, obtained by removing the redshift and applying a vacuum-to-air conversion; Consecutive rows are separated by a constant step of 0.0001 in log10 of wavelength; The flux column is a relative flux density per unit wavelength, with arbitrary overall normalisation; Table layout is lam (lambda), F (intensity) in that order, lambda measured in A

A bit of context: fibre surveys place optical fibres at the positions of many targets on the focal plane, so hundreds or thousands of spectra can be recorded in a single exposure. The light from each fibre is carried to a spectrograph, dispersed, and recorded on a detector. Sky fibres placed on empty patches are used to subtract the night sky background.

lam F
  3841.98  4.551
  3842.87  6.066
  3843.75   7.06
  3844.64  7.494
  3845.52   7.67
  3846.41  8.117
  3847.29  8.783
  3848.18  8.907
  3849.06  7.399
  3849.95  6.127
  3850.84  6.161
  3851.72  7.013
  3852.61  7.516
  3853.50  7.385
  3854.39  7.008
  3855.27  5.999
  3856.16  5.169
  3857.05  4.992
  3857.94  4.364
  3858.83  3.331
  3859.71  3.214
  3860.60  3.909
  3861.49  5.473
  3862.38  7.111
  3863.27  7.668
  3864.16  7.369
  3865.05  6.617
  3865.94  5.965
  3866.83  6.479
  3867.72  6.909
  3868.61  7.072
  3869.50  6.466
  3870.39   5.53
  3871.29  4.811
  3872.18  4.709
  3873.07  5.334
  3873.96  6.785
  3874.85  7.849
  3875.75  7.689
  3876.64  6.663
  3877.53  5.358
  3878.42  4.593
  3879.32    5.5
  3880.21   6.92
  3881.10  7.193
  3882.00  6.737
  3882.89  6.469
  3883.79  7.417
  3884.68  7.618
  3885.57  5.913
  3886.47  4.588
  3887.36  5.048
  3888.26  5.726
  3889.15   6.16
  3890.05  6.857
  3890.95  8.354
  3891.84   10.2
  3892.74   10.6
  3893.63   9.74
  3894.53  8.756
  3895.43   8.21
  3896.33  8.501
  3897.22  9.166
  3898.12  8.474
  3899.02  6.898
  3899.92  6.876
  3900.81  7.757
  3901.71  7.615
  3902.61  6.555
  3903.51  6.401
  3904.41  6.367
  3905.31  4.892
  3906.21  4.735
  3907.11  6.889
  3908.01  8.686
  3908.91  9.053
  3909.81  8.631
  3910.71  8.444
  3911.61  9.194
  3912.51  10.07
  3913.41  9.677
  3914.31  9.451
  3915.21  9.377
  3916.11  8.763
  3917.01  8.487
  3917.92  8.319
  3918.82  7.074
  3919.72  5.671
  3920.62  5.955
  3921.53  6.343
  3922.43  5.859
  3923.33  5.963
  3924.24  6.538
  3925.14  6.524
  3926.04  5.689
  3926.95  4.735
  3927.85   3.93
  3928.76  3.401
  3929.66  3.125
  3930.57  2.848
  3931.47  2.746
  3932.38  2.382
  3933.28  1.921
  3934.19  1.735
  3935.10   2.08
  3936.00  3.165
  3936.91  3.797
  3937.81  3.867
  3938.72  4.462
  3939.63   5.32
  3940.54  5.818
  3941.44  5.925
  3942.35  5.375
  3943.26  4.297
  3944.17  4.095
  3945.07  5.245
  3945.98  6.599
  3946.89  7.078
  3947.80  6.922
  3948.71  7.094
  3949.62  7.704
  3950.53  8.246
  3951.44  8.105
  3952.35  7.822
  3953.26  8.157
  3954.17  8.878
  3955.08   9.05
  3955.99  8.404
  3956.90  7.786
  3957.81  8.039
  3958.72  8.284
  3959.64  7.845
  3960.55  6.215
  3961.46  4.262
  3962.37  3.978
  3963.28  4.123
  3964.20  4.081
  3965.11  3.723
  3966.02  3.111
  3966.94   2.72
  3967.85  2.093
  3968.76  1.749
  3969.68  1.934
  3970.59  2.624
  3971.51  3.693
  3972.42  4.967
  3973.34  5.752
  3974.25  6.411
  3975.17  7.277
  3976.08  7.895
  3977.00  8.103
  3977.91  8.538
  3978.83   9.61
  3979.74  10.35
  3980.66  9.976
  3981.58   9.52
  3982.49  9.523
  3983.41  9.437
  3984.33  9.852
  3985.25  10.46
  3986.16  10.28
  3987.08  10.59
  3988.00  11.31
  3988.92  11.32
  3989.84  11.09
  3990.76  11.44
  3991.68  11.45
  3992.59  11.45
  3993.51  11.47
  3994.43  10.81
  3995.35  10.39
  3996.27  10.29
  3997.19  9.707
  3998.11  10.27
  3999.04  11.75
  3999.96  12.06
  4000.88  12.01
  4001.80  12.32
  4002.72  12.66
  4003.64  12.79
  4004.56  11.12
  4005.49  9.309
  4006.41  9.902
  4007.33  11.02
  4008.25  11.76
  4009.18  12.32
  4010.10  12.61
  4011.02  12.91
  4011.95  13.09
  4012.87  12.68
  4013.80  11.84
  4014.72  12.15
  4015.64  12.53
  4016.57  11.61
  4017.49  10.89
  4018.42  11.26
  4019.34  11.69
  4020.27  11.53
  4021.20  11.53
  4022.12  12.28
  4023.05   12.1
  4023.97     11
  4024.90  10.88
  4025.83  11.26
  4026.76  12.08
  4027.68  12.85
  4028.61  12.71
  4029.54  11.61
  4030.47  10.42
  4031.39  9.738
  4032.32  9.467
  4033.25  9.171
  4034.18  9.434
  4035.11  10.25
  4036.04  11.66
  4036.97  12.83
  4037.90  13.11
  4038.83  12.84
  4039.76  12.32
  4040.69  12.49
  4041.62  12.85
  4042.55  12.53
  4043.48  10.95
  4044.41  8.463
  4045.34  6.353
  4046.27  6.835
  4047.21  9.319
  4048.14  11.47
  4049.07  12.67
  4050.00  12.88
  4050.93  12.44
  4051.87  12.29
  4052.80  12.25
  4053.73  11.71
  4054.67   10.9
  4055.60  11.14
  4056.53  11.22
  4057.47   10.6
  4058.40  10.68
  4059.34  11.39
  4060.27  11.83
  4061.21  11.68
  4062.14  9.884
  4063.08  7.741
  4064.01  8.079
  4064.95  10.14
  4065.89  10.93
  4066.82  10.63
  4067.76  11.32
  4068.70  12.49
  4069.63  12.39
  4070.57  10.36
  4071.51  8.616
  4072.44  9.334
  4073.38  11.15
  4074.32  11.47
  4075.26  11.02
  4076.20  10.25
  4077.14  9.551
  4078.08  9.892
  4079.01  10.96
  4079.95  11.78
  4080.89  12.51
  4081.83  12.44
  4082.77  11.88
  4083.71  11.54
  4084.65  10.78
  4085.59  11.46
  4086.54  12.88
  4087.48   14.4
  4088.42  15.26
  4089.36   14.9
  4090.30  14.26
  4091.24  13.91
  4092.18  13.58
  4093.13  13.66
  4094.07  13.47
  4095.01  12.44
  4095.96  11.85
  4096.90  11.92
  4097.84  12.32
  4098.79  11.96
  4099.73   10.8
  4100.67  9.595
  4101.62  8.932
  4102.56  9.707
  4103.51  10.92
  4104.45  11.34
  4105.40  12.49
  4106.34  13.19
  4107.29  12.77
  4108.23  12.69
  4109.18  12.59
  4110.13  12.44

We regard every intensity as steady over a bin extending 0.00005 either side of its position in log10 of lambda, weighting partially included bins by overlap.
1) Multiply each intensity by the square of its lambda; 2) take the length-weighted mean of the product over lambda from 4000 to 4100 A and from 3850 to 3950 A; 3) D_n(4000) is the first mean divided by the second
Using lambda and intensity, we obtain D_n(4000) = 1.97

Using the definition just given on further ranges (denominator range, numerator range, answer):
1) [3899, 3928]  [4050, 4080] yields 1.62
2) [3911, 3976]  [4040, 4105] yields 2.12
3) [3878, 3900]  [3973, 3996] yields 1.41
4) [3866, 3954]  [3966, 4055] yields 1.68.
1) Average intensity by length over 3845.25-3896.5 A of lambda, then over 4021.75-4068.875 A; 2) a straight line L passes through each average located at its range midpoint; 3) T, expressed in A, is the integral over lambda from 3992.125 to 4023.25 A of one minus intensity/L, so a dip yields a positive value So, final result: -4.59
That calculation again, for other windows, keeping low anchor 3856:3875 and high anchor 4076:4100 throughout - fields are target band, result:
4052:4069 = 1.06 A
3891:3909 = -2.79 A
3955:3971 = 6.85 A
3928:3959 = 9.92 A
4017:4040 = -1.71 A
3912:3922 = -1.15 A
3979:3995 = -2.07 A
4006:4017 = -2.12 A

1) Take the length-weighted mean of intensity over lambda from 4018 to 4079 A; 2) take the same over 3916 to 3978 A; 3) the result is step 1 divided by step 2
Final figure 2.0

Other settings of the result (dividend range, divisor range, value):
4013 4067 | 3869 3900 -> 1.60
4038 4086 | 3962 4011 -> 1.24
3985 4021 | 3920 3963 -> 2.04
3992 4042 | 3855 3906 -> 1.76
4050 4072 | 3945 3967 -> 1.65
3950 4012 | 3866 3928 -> 1.23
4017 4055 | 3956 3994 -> 1.51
